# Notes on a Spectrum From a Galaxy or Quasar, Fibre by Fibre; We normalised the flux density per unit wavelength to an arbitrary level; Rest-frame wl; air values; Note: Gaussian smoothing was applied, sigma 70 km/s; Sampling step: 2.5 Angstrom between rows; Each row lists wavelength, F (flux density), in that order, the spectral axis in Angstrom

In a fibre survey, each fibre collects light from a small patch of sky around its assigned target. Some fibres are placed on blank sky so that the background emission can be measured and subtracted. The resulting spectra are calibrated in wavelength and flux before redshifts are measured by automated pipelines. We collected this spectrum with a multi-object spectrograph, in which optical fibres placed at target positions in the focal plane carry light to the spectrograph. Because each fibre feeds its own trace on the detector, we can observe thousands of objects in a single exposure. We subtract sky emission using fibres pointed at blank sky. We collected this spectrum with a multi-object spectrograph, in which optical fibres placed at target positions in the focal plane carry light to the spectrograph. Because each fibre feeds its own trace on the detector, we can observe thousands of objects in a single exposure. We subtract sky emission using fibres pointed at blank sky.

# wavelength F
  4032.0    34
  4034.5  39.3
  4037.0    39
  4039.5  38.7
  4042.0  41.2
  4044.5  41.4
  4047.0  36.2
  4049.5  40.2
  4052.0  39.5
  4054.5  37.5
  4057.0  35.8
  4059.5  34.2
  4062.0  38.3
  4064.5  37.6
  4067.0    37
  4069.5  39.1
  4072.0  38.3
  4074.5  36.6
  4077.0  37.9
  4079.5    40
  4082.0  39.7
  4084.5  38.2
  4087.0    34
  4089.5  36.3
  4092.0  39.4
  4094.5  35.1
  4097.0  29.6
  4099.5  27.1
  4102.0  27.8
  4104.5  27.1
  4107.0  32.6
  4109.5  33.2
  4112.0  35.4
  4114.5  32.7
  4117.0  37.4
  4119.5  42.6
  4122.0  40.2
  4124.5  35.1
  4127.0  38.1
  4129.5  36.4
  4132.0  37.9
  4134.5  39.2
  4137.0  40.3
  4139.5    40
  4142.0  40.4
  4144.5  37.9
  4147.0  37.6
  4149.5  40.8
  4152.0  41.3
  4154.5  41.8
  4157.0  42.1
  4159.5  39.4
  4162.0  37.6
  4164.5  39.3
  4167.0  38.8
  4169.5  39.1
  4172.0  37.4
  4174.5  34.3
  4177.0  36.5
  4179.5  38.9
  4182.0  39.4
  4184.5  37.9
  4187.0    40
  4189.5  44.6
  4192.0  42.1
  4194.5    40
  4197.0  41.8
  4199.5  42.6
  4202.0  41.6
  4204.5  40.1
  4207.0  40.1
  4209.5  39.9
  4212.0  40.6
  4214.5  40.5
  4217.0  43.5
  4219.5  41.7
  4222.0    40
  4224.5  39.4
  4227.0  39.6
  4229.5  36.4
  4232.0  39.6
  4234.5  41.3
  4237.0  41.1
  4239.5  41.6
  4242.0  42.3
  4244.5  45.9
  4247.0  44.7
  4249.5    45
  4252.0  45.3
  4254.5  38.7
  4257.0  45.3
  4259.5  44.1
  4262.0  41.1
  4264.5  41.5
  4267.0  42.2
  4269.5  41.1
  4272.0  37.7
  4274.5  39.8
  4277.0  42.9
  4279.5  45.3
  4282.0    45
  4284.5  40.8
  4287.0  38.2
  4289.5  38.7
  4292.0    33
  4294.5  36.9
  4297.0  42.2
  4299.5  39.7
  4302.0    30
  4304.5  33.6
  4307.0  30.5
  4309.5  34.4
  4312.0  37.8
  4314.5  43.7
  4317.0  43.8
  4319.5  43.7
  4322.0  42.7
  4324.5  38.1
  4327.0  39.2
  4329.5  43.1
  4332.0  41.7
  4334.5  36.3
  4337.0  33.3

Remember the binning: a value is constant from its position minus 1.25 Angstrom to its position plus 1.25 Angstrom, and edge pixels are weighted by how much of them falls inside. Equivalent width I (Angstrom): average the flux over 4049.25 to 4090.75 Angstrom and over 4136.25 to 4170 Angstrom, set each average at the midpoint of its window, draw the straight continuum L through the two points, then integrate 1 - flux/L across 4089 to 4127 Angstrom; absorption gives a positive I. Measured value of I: 4.3 Angstrom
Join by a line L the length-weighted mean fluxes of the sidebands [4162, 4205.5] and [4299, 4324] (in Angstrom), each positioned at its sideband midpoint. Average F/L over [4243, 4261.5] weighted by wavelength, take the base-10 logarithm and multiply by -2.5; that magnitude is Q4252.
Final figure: -0.14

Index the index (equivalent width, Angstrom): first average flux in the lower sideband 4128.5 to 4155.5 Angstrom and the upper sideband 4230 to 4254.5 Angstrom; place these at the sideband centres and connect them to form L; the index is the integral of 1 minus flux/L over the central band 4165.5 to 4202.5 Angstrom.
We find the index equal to 1.0 Angstrom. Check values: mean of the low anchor 39.4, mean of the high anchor 42.6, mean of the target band 39.6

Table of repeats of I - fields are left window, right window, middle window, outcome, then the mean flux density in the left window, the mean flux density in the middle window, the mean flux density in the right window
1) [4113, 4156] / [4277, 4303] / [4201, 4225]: -1.1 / 38.8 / 40.8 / 39.3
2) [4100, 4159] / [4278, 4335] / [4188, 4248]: -4.9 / 37.2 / 41.3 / 39.1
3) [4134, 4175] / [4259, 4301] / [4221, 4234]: 0.3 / 39.3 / 39.1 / 40.5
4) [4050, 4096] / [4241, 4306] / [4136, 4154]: -0.5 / 37.5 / 39.8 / 40.8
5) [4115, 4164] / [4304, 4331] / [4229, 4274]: -3.1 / 39.2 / 42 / 39.3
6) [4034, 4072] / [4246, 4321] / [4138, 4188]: 0.2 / 38.3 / 39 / 40.2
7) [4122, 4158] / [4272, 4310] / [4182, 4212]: -1.6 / 39.2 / 40.9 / 38.1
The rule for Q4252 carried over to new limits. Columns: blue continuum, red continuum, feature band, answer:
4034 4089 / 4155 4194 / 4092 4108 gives 0.25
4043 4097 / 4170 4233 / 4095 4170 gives 0.05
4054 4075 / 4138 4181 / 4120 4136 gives 0.01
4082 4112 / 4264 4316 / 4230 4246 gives -0.12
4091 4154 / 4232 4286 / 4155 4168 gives -0.04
